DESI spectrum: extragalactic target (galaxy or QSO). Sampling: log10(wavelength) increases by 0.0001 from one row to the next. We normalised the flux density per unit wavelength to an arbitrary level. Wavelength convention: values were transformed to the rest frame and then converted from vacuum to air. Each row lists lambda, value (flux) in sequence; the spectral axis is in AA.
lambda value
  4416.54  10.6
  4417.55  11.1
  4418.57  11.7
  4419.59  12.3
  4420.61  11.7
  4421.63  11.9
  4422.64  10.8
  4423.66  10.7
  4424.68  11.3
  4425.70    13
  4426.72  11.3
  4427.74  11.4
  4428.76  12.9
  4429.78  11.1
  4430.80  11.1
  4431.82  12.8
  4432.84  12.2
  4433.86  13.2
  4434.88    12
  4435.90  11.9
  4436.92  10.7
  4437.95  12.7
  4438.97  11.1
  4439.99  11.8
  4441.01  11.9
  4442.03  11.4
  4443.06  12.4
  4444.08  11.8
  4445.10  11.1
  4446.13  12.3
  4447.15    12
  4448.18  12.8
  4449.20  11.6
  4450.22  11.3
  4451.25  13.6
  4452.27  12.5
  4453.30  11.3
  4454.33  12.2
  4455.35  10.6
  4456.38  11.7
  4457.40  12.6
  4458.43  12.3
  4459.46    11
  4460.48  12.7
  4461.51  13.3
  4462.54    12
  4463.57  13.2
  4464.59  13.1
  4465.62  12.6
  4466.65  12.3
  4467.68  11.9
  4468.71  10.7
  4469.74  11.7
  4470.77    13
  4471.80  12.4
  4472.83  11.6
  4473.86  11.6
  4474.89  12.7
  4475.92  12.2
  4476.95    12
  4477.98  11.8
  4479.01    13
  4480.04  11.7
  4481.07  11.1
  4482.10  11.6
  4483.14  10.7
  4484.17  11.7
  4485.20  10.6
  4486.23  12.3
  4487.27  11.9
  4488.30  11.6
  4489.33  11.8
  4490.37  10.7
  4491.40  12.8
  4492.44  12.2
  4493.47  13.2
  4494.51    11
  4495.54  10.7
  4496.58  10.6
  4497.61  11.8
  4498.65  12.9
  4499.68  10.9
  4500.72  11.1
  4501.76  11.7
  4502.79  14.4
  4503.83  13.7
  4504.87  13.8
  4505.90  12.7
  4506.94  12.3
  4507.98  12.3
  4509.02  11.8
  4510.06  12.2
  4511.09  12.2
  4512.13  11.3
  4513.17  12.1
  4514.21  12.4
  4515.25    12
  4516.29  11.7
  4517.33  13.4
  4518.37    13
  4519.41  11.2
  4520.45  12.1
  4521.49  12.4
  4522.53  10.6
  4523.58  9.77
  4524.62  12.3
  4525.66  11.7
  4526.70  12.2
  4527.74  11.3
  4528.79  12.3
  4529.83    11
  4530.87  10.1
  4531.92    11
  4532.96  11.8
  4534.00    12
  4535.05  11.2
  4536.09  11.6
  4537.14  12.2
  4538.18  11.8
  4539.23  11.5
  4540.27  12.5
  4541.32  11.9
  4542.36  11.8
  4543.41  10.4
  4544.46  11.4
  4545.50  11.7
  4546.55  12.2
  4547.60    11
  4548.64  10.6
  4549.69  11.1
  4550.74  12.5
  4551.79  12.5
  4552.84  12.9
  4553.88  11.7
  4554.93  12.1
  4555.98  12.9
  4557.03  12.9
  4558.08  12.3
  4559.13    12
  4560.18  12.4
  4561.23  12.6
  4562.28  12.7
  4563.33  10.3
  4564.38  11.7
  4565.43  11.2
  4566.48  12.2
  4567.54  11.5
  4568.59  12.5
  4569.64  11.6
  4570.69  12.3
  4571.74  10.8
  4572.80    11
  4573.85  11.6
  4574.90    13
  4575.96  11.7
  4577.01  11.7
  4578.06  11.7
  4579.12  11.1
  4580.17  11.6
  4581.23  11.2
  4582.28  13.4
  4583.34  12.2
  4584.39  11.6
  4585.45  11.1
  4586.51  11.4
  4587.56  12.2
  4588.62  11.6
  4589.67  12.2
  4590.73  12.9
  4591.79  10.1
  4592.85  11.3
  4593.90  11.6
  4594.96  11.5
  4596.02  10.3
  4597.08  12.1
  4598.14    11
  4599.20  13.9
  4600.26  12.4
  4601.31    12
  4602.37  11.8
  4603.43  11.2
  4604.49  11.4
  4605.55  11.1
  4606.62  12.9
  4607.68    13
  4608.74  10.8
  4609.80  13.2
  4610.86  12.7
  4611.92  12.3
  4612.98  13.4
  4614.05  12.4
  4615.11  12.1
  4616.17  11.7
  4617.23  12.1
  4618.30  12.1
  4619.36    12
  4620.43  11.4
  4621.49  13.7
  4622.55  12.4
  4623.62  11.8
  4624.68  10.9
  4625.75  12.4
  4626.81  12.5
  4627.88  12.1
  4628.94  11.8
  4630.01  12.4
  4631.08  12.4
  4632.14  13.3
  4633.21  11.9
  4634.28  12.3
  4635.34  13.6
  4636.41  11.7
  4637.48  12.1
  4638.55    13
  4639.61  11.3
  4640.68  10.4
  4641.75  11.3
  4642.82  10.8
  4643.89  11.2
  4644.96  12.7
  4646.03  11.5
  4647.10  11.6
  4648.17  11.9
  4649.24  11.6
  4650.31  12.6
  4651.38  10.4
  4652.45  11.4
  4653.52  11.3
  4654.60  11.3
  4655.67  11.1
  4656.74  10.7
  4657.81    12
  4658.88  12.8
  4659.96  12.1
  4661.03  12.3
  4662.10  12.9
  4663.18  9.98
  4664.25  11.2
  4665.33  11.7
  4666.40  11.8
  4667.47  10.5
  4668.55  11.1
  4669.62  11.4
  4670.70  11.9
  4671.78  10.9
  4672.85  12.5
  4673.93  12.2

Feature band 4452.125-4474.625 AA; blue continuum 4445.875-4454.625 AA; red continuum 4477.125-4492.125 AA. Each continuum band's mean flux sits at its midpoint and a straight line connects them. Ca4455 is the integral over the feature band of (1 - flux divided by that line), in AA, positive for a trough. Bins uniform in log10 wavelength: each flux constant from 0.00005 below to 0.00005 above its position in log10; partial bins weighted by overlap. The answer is -0.23 AA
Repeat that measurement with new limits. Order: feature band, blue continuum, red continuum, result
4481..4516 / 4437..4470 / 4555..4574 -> 0.1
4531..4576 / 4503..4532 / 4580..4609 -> 0.3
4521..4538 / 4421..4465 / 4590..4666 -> 0.7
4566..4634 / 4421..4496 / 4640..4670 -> -2.1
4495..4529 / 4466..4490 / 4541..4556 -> -0.7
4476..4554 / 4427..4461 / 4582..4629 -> 0.9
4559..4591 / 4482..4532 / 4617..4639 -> 0.7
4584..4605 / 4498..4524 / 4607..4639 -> 1.0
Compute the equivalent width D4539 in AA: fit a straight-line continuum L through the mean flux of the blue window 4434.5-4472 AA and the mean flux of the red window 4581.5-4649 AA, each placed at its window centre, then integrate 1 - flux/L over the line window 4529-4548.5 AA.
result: 0.8 AA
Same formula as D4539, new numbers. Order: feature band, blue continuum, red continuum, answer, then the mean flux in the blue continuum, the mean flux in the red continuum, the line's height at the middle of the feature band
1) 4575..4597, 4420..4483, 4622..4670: 0.3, 12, 11.8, 11.8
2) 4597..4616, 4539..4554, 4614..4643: -0.3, 11.7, 12.1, 12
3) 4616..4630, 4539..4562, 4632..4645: -0.2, 12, 11.9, 11.9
